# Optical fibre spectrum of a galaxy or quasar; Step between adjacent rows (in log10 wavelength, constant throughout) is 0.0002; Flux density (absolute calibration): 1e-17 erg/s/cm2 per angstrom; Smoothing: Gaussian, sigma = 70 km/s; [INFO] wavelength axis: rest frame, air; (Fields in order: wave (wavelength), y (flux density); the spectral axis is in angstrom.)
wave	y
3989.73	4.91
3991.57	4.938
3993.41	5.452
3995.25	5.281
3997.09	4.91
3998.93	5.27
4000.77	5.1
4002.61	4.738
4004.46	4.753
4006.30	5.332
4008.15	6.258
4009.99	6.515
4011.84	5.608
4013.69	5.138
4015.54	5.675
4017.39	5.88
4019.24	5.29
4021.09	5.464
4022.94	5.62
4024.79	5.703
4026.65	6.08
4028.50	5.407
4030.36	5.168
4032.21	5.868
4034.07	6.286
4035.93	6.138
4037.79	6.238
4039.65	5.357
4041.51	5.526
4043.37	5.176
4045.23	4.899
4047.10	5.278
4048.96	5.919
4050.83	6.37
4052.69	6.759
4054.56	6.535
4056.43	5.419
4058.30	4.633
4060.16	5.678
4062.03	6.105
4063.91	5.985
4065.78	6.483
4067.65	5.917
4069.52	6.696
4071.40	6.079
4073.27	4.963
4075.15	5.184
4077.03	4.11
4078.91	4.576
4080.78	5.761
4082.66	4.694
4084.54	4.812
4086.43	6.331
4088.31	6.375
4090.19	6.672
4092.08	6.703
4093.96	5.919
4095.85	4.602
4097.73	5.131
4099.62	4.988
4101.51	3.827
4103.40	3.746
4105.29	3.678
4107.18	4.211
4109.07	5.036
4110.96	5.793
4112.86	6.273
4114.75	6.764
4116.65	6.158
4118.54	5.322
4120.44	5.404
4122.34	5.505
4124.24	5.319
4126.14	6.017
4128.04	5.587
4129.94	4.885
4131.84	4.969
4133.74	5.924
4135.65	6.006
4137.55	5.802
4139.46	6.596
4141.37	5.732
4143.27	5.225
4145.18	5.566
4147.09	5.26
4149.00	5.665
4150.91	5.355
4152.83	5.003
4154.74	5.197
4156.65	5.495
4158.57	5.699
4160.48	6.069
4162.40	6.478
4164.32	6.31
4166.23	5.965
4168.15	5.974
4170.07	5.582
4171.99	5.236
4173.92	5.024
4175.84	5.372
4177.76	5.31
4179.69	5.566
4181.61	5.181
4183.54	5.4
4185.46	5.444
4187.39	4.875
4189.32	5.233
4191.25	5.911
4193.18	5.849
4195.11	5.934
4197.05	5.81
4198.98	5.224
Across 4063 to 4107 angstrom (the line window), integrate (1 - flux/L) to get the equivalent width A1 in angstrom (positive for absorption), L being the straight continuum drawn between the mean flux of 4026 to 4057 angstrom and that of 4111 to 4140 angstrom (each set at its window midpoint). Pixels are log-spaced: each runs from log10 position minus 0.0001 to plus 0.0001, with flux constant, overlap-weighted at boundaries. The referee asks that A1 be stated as 3.34 angstrom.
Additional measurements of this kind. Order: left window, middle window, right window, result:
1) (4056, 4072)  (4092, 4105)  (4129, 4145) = 2.2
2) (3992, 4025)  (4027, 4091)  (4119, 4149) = -2.3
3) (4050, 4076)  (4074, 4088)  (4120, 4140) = 1.7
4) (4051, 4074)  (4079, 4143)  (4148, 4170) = 4.3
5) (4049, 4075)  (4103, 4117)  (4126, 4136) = 1.0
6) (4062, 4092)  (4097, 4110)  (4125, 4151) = 3.0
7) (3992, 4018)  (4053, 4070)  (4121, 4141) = -1.3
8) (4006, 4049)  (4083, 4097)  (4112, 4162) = -0.5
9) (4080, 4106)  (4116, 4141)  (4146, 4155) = -1.7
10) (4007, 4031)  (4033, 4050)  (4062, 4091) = 0.0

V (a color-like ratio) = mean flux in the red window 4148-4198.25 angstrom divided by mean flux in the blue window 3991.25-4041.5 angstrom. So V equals 1.0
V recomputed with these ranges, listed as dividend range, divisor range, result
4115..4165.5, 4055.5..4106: 1.05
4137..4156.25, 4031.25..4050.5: 0.97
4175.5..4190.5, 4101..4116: 1.07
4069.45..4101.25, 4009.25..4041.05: 0.95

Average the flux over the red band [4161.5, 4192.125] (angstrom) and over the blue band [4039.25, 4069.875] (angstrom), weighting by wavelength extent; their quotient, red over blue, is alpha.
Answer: 1.0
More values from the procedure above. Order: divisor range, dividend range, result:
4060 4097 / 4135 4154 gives 0.99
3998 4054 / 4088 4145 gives 0.97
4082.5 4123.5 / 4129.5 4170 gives 1.06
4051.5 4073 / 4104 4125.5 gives 0.90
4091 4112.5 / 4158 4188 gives 1.14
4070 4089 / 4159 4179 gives 1.08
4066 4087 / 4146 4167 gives 1.05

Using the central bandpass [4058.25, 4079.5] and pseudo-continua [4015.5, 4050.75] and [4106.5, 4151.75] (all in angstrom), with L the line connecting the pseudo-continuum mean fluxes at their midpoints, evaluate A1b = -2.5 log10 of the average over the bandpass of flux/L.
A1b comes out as 0.009 mag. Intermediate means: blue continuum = 5.65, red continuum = 5.61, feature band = 5.59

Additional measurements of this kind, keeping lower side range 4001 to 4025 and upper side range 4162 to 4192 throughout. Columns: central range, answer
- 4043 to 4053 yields -0.03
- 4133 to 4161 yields -0.02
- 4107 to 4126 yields -0.02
